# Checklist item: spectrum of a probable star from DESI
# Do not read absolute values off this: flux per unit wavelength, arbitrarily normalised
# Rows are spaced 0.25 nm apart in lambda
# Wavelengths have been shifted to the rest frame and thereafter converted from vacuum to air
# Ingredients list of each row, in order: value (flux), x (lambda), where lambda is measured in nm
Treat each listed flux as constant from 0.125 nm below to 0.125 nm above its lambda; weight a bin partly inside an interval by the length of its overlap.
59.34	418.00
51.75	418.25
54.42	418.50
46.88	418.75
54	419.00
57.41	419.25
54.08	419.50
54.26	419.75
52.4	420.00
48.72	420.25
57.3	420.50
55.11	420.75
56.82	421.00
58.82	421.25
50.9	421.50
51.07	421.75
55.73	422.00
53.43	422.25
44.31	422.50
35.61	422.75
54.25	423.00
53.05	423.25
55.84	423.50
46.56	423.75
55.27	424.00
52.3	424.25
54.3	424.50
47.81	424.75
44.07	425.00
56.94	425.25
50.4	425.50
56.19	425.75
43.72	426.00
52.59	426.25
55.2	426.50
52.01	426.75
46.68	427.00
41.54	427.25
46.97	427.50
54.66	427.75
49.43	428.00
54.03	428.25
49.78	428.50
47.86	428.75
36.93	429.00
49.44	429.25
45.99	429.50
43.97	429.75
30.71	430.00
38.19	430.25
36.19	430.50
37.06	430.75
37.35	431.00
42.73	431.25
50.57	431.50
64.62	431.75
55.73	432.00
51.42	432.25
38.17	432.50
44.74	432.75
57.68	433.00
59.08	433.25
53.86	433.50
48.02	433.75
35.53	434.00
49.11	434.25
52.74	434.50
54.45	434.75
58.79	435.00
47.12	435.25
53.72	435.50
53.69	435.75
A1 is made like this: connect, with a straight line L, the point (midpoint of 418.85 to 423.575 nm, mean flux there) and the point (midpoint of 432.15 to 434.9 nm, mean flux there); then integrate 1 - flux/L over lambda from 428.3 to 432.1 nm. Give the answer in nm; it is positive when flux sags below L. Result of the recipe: 0.44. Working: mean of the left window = 52.7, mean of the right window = 49.6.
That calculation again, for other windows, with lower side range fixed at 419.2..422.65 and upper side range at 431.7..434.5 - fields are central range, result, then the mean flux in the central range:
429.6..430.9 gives 0.349 nm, 37.4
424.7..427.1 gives 0.069 nm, 50.7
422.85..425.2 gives 0.051 nm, 51.5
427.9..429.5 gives 0.117 nm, 47.7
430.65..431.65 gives 0.163 nm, 42.6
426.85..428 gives 0.090 nm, 47.8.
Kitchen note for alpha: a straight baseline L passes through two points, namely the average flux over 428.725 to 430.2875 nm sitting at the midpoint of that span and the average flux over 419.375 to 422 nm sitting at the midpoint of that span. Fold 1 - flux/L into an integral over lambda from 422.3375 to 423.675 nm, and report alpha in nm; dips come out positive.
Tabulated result 0.054 nm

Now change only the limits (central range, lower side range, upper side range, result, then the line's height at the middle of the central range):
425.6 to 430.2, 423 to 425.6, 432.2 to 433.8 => 0.34 nm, 51.3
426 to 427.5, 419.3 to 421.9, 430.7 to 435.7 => 0.09 nm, 52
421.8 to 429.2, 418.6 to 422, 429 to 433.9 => 0.05 nm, 50.3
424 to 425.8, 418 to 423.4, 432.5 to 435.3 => 0.01 nm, 51.9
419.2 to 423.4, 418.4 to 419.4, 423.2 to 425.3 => 0.00 nm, 52.4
